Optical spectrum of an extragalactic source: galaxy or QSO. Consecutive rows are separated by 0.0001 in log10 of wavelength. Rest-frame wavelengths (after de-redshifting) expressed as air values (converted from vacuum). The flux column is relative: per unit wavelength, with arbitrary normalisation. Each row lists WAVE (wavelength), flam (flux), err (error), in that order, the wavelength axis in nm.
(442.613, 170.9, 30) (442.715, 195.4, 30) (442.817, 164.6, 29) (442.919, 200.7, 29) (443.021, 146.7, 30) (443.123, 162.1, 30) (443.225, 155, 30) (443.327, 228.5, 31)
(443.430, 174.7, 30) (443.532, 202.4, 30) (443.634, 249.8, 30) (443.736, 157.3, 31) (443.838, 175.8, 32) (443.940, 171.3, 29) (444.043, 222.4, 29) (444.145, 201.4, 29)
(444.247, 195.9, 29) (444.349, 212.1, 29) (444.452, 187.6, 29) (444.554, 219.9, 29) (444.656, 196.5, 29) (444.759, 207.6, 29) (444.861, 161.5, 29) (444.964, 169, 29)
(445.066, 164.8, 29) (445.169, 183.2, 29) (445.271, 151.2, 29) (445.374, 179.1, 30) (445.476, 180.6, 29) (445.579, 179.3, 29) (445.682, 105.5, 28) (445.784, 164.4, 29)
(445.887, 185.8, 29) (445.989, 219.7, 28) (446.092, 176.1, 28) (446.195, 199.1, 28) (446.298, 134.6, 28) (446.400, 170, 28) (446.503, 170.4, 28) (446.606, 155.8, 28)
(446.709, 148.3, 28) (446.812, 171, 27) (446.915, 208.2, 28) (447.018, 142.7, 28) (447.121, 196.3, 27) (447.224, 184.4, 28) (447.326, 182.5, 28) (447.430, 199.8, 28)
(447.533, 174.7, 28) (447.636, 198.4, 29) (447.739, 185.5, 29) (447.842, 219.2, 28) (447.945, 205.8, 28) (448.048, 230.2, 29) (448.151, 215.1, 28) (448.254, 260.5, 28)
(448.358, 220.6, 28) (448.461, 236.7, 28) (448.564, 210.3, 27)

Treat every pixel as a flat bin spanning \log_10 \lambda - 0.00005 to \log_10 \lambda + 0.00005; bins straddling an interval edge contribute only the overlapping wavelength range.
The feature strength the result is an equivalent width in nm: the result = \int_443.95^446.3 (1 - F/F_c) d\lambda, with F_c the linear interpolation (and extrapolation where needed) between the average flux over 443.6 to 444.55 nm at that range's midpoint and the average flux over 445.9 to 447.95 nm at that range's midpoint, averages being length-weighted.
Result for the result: 0.10 nm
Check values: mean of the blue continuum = 197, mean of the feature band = 183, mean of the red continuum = 182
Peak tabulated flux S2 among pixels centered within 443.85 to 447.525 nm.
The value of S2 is 222.4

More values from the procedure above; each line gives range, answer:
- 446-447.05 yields 208.2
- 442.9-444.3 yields 249.8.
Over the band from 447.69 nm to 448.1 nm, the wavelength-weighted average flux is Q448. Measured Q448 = 211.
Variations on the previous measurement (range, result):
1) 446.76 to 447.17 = 179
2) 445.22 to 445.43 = 166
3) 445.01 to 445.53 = 172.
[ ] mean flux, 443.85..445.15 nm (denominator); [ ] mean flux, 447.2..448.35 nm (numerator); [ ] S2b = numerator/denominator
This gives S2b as 1.1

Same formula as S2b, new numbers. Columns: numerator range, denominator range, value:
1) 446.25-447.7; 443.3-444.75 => 0.87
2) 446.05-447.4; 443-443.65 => 0.92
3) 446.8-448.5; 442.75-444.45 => 1.07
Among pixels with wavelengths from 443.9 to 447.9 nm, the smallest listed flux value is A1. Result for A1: 105.5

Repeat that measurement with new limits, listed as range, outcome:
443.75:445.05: 161.5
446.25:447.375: 134.6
